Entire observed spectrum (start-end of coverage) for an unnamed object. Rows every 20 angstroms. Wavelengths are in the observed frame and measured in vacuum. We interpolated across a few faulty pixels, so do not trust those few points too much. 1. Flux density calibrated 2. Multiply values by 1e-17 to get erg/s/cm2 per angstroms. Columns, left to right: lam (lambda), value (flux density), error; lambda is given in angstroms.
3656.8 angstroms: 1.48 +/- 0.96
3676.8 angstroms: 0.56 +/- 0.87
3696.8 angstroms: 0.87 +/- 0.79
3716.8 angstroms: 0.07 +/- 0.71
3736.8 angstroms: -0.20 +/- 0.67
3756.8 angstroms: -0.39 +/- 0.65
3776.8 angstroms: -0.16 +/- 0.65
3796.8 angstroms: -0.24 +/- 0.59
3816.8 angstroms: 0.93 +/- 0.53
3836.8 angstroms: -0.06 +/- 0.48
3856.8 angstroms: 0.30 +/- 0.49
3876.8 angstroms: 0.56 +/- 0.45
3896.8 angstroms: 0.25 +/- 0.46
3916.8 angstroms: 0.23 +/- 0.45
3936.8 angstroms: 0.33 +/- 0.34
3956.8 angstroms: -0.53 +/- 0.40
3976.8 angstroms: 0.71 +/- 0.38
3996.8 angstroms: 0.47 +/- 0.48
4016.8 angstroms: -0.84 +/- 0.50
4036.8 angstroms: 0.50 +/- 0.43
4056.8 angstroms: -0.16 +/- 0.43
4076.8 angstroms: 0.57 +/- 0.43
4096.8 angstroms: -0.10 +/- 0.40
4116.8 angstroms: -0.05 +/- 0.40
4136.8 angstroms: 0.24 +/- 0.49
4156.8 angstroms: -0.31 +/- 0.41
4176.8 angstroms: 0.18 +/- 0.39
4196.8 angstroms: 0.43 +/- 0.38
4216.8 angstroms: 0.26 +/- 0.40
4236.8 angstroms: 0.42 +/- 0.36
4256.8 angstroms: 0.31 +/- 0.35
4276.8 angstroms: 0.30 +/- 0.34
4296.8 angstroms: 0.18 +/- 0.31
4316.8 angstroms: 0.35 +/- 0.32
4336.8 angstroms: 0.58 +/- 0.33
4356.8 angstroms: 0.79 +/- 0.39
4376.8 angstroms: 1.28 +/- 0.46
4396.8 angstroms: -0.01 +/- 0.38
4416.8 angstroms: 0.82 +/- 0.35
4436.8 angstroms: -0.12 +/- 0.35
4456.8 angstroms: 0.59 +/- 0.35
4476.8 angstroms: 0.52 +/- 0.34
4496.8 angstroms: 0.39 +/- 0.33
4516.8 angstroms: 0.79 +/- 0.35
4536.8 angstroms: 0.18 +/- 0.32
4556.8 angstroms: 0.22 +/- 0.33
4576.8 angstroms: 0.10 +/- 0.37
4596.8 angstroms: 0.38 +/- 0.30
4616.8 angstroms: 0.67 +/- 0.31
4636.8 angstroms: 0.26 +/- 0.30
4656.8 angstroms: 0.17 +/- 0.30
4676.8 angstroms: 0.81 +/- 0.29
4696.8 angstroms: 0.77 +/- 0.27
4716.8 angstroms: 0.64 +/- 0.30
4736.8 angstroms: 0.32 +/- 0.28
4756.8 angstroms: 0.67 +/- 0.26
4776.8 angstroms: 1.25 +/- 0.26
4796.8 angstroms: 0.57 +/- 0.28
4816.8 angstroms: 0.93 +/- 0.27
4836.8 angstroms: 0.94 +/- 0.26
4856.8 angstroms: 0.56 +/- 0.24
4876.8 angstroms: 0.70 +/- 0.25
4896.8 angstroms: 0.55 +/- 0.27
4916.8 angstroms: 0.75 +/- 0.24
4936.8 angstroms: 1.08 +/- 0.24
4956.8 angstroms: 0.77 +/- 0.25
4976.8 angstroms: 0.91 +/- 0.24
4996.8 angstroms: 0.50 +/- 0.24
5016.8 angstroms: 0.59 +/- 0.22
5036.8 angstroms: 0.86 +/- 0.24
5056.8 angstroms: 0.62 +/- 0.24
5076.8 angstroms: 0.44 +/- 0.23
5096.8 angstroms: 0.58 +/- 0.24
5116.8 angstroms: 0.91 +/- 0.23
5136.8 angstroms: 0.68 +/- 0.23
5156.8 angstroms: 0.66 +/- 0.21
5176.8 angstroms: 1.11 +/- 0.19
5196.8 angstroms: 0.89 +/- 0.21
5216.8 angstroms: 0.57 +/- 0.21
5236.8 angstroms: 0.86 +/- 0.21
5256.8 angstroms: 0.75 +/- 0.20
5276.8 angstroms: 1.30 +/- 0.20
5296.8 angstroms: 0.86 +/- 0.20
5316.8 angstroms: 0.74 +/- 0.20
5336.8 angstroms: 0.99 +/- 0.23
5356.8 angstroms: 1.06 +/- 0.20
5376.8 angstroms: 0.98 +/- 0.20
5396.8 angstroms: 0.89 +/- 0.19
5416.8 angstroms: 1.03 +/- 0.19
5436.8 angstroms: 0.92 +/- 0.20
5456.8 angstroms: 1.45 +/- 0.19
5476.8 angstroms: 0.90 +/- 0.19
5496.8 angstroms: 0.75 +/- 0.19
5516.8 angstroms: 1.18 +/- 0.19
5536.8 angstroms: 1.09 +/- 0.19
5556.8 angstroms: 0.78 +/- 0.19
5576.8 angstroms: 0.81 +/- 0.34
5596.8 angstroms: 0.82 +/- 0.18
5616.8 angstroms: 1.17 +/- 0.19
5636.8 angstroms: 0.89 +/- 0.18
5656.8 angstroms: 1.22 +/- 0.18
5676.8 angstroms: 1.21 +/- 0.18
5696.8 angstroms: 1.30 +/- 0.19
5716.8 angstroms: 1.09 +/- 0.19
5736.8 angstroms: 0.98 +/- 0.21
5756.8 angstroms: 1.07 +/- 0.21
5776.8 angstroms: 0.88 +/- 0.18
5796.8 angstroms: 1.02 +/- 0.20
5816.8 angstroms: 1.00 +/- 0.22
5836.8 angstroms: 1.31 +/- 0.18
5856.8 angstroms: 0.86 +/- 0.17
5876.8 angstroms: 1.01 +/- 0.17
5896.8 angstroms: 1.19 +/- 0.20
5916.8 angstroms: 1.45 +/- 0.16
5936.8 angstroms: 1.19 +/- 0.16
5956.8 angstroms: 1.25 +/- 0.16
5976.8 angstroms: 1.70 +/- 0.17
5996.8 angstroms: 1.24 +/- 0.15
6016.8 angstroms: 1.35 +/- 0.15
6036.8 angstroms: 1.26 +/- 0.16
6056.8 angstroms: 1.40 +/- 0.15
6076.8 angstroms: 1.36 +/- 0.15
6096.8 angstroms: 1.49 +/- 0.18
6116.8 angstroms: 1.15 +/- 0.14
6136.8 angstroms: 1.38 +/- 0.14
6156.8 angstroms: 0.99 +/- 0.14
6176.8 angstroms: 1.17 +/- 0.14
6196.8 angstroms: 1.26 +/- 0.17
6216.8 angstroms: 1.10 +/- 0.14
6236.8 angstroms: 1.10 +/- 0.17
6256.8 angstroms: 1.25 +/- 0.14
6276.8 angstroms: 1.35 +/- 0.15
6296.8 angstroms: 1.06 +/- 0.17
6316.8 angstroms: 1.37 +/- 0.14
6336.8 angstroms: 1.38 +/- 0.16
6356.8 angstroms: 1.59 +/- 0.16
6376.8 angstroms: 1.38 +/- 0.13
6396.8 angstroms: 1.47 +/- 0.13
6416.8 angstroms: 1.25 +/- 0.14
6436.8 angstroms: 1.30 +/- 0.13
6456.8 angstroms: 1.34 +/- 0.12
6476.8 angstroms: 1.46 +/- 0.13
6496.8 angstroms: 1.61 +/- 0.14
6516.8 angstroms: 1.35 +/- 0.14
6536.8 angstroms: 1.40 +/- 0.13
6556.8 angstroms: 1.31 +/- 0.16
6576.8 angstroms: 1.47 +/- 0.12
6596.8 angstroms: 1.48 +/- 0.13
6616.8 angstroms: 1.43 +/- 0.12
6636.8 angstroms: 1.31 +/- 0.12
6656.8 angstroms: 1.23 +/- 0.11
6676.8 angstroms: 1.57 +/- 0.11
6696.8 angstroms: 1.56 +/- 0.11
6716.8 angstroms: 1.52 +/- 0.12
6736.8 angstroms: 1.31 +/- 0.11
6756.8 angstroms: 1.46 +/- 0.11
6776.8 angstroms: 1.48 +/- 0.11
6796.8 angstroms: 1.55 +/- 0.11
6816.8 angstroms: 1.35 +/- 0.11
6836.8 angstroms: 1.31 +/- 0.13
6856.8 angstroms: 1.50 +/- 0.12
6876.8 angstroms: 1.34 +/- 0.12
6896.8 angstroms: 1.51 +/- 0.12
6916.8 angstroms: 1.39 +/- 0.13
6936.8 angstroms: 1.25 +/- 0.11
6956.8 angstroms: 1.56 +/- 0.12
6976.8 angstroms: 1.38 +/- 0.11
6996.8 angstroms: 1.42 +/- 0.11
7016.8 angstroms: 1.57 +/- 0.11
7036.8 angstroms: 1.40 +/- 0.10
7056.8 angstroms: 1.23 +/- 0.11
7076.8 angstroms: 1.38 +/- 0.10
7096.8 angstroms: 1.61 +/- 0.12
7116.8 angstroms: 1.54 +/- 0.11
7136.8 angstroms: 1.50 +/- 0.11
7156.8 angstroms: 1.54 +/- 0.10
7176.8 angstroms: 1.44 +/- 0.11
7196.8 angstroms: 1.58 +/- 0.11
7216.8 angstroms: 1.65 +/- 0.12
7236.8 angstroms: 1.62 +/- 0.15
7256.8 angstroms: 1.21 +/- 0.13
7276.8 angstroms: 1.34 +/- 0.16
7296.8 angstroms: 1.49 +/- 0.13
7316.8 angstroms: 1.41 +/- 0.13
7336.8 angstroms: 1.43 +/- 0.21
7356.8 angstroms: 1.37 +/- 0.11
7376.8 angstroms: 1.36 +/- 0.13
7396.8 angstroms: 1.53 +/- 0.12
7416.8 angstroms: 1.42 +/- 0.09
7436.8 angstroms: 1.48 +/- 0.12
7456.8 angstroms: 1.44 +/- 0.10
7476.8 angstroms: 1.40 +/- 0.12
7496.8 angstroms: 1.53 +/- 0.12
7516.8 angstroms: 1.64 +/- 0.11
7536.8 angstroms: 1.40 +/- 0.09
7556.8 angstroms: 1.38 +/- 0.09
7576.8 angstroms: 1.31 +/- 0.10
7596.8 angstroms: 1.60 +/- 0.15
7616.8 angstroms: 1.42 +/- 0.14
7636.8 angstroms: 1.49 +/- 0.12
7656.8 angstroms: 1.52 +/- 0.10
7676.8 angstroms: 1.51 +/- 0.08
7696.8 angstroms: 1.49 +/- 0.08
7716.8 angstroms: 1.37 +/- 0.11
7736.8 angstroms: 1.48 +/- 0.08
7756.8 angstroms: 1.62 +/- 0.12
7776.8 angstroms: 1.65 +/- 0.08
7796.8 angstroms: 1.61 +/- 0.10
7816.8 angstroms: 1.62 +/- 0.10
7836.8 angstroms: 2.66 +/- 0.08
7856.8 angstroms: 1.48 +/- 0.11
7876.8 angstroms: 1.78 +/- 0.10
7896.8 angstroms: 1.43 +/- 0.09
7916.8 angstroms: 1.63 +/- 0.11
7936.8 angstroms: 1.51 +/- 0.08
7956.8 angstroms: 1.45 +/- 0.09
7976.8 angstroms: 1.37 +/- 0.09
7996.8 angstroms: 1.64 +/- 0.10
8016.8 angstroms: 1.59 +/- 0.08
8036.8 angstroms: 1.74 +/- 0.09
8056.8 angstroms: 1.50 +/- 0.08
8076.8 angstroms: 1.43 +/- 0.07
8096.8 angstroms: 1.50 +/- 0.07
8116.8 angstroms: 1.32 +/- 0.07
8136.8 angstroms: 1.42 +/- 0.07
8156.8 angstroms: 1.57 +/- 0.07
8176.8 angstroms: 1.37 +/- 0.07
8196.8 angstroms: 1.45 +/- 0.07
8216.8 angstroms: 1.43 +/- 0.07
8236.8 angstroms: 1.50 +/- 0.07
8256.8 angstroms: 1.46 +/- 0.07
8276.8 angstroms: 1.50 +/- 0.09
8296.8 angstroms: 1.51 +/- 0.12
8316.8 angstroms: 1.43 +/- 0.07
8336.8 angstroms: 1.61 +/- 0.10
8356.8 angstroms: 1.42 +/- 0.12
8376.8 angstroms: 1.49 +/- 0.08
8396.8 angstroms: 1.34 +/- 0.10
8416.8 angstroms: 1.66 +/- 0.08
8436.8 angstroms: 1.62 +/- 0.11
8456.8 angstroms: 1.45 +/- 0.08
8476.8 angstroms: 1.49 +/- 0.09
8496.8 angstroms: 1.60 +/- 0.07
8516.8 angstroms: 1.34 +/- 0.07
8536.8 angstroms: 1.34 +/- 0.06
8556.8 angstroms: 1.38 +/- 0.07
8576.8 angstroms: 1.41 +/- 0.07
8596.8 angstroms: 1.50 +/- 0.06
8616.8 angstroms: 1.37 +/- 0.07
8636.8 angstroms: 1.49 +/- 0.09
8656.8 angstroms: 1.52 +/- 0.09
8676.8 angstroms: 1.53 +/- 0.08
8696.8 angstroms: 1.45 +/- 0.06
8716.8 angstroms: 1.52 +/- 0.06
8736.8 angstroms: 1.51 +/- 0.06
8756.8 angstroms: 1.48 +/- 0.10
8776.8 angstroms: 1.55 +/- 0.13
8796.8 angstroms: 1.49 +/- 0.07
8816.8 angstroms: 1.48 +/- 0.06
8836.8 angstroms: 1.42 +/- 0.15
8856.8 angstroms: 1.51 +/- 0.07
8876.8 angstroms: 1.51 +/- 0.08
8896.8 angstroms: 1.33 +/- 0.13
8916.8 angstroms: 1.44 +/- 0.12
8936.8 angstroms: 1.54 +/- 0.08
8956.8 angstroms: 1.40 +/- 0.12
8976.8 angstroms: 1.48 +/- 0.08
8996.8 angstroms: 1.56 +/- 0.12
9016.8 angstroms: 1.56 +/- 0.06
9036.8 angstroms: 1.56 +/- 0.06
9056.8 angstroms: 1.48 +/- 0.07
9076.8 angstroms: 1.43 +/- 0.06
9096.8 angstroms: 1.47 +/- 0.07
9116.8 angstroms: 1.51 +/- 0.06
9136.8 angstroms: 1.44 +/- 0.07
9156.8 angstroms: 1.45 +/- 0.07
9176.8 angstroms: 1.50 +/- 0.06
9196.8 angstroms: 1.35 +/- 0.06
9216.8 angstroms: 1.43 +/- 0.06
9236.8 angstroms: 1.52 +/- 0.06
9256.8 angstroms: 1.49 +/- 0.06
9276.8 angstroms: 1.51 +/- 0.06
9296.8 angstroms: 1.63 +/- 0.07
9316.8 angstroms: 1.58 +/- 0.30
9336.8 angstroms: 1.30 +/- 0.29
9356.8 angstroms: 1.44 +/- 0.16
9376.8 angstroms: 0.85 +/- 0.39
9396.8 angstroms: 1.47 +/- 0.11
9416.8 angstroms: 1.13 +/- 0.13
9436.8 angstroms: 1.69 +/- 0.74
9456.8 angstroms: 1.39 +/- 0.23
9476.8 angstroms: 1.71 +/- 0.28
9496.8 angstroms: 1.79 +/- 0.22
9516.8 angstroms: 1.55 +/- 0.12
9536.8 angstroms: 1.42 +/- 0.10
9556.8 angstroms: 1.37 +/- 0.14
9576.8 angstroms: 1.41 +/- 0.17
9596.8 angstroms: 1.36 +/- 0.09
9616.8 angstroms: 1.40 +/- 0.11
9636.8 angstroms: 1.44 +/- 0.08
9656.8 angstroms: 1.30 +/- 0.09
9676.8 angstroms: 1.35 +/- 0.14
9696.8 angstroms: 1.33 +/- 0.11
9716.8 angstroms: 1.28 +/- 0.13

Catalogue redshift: 0.19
